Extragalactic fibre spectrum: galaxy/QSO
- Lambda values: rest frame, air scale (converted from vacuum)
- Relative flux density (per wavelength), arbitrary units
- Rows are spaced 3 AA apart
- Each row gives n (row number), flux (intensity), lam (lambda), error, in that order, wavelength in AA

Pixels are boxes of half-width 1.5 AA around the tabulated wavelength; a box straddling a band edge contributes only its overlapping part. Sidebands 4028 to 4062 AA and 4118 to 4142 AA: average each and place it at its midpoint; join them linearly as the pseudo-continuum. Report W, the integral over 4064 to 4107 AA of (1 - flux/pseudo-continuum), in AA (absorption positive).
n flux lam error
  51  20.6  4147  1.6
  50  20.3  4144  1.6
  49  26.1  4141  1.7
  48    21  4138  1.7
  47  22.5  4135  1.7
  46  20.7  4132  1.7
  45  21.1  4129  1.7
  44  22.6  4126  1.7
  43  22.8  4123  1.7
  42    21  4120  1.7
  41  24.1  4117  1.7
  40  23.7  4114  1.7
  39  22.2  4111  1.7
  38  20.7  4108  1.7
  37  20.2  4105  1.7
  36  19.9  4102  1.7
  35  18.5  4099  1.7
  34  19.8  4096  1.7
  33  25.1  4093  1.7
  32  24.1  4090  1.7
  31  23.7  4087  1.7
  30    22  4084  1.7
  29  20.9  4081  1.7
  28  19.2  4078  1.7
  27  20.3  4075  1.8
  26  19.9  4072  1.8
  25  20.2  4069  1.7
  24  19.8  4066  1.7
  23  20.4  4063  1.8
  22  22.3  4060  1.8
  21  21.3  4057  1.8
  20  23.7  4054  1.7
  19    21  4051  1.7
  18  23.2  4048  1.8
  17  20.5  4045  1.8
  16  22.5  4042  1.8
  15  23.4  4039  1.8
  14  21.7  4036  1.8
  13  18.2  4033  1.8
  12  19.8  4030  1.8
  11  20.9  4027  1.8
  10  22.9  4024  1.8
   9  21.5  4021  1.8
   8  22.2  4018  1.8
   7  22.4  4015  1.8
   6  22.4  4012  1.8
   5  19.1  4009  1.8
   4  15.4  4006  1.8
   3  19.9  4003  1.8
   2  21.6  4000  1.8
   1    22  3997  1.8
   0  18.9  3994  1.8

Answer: 1.8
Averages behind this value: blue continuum 21.6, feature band 21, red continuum 22.2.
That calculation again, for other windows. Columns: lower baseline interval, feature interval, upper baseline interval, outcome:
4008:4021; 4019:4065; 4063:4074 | -1.63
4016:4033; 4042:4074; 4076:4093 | 0.71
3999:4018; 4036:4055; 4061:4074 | -1.97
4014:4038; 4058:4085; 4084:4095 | 2.94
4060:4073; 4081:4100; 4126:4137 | -1.28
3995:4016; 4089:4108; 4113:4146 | 0.57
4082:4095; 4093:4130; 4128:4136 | 1.33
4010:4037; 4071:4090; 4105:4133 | 0.40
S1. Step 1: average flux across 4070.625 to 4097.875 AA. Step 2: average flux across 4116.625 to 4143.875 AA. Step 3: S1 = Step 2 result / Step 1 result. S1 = 1.0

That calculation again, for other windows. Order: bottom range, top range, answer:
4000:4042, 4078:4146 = 1.05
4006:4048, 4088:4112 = 1.01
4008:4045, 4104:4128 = 1.04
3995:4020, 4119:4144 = 1.07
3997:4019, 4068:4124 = 1.05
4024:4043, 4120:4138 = 1.03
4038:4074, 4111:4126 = 1.06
